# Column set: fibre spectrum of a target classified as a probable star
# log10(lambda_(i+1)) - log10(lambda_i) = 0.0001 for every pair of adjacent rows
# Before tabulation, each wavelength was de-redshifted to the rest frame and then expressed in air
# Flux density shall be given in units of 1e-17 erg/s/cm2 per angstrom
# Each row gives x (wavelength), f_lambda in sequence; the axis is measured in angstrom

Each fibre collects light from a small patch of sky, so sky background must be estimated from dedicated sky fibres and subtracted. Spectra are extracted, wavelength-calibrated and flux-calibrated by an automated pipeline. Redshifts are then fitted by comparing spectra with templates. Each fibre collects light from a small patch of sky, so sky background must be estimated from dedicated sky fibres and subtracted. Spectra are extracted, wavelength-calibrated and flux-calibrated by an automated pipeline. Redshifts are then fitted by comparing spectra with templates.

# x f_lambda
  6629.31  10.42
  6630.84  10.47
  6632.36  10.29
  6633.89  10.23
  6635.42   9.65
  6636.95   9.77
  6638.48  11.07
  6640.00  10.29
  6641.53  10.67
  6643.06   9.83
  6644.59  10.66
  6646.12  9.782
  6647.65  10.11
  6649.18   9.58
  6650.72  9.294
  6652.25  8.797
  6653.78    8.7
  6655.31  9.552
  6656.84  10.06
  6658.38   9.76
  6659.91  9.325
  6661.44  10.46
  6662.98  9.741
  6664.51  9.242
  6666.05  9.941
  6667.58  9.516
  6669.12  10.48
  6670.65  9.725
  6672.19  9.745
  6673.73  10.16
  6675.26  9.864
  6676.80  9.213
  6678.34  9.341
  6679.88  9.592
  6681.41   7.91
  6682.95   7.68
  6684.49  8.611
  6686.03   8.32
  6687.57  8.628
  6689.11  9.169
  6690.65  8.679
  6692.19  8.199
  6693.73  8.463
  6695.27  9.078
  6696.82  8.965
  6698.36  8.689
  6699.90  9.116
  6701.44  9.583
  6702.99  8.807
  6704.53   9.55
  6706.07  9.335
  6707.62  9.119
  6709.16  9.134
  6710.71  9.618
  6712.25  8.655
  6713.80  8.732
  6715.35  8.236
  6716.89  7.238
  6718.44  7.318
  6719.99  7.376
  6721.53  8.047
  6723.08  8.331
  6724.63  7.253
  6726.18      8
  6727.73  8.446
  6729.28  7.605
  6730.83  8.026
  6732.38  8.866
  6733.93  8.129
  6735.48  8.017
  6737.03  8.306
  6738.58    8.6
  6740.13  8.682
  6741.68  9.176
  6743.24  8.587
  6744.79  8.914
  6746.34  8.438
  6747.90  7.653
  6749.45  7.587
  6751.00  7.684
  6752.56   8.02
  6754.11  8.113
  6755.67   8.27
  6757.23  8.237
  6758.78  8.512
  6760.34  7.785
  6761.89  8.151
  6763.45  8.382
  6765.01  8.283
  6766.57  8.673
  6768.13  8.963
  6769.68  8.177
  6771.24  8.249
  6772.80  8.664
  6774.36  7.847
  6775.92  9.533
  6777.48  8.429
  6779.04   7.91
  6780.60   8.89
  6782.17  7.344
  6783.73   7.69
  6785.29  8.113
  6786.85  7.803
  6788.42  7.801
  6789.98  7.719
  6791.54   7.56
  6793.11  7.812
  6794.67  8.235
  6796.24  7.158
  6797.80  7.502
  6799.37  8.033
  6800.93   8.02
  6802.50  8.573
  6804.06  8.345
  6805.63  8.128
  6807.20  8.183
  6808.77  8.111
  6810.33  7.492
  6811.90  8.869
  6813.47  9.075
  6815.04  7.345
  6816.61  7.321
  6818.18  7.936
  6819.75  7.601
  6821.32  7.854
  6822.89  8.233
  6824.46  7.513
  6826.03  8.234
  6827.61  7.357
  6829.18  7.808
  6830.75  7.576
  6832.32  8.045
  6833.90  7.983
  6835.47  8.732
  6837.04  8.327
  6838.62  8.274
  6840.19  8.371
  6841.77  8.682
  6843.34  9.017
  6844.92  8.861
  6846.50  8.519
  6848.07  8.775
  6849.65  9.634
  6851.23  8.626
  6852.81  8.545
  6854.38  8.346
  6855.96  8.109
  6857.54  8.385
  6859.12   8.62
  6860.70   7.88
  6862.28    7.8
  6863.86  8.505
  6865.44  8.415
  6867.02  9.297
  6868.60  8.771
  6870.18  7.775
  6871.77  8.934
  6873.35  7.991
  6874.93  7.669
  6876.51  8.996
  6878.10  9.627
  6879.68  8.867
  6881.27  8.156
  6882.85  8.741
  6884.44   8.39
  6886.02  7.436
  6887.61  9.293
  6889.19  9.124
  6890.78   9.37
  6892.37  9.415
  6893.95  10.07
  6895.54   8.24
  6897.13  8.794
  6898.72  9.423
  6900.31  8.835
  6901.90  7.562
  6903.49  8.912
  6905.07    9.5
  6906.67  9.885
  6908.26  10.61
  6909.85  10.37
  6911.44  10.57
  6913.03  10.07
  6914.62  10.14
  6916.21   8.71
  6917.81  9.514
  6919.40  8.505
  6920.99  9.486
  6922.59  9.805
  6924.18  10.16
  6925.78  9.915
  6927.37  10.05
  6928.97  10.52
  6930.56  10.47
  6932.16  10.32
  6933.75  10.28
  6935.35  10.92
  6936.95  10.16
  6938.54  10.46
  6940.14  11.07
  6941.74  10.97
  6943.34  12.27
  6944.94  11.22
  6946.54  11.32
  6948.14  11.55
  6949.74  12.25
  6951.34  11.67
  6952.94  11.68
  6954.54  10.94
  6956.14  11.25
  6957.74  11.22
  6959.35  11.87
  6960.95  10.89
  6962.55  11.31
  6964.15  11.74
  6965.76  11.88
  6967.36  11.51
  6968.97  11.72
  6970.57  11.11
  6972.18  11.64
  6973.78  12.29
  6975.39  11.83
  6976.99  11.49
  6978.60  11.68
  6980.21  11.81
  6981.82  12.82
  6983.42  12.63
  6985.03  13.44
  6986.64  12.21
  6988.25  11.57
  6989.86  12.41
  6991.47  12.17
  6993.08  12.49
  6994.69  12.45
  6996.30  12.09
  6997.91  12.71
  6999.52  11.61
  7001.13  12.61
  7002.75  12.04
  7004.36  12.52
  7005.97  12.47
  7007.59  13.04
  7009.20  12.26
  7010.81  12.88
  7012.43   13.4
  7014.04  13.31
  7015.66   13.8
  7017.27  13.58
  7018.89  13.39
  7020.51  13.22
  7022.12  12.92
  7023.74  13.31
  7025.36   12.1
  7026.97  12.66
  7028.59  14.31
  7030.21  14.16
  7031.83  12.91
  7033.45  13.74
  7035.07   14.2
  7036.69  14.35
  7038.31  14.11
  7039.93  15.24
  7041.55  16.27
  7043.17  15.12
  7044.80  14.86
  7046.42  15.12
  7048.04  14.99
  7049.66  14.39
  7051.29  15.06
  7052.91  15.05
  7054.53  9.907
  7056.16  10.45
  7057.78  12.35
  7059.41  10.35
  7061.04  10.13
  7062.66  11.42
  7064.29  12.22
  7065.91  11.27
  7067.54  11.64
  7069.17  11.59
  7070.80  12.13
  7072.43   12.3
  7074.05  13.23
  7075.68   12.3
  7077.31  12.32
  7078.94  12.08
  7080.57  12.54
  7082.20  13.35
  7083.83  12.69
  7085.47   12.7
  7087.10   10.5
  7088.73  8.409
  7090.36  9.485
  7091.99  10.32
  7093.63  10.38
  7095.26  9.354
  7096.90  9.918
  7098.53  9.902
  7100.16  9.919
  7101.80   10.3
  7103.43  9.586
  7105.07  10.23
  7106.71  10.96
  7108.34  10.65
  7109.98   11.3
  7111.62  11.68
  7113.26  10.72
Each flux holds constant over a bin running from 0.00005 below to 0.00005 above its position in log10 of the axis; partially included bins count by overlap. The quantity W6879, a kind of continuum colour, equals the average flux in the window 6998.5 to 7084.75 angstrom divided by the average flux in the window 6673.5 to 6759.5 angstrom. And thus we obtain 1.5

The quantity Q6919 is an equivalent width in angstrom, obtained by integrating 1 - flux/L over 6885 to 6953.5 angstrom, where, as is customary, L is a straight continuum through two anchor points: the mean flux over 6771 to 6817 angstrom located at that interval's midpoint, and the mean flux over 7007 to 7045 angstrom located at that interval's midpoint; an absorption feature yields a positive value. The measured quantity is 6.9 angstrom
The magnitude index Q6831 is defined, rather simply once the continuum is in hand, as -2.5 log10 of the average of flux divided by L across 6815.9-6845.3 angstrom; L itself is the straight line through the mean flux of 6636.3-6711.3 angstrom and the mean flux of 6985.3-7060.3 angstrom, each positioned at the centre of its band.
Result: 0.34 mag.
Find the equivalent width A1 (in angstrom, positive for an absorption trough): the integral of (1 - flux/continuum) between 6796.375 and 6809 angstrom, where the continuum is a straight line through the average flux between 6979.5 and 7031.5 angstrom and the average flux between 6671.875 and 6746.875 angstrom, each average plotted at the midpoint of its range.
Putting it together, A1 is 2.4 angstrom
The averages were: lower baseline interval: 8.64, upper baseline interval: 12.8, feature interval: 8.06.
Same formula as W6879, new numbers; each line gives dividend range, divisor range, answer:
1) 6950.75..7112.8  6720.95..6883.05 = 1.48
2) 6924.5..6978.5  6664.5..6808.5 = 1.32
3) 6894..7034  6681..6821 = 1.38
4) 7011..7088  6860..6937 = 1.41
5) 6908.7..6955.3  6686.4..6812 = 1.27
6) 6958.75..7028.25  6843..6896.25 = 1.43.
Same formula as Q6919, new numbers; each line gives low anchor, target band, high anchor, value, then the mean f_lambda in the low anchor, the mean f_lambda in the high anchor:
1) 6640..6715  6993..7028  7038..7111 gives -3.8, 9.32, 11.9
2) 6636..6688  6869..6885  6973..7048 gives 4.4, 9.58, 13.1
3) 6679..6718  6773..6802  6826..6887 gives 2.0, 8.75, 8.42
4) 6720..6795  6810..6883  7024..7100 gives 8.5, 8.19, 12.5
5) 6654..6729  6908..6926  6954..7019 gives 2.6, 8.95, 12.2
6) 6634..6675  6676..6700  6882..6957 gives 2.8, 9.85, 10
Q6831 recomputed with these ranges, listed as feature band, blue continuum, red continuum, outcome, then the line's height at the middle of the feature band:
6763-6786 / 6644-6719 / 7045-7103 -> 0.17 mag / 9.78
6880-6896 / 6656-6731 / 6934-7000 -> 0.23 mag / 10.9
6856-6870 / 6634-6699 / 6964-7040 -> 0.32 mag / 11.3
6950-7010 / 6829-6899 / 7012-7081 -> -0.05 mag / 11.5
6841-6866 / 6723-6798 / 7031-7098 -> 0.11 mag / 9.48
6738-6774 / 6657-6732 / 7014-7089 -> 0.15 mag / 9.59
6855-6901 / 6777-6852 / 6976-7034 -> 0.12 mag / 9.65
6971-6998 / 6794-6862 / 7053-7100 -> -0.20 mag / 10.1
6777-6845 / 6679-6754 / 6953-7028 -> 0.21 mag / 9.77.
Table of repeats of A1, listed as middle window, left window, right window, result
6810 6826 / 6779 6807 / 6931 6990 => 1.0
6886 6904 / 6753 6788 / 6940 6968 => 2.6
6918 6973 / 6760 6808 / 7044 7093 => -2.7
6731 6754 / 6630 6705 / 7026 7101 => 3.9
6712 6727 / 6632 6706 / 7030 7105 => 2.9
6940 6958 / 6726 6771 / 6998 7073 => 0.2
